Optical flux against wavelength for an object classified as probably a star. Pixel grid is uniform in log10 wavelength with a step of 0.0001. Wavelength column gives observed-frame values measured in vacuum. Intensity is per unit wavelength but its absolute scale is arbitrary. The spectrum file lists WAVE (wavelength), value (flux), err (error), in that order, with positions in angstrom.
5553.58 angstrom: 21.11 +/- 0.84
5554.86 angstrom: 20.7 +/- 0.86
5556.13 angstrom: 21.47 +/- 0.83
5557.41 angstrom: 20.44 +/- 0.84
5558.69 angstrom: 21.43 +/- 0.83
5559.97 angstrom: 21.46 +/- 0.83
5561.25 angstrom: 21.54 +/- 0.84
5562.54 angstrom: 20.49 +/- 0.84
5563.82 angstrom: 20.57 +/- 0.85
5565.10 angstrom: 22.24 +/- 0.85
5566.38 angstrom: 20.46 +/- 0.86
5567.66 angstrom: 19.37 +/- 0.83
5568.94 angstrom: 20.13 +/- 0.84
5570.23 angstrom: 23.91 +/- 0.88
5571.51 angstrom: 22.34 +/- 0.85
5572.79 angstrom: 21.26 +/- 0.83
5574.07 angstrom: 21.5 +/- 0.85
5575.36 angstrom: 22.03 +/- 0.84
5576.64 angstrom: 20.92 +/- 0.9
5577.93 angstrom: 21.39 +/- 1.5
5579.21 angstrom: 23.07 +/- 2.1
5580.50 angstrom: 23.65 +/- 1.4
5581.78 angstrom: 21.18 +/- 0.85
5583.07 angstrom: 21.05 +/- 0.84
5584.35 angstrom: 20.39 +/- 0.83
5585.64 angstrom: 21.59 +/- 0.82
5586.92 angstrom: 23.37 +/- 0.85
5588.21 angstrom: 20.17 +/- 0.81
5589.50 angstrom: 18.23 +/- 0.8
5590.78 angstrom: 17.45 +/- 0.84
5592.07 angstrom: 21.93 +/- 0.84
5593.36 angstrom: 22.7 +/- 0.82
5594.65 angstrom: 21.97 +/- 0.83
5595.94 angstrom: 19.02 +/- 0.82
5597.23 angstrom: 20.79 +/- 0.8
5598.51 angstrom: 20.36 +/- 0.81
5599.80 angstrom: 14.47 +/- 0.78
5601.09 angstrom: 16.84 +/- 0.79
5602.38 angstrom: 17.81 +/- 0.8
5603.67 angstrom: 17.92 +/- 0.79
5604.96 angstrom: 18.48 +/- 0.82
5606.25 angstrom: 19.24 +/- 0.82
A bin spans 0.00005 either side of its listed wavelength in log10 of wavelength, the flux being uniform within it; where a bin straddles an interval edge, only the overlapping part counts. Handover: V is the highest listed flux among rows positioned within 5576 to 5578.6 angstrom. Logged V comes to 21.39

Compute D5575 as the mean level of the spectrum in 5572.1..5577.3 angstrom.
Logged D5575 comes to 21.4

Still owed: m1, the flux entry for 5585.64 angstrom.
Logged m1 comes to 21.59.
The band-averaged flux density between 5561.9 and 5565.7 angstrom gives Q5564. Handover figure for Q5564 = 21.1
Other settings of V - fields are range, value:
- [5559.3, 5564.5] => 21.54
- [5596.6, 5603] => 20.79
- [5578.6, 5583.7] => 23.65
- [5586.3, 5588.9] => 23.37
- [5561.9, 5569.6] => 22.24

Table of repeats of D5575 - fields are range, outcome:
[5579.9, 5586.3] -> 21.6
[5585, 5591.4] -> 20.2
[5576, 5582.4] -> 22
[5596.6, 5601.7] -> 18.1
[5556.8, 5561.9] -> 21.2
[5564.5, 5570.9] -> 21.2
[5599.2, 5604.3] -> 16.8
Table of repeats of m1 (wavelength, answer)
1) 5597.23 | 20.79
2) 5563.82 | 20.57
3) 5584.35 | 20.39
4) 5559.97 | 21.46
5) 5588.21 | 20.17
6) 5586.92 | 23.37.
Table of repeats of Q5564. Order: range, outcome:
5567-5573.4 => 21.4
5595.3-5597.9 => 20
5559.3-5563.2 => 21.1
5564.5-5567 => 21.4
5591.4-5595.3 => 22.1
